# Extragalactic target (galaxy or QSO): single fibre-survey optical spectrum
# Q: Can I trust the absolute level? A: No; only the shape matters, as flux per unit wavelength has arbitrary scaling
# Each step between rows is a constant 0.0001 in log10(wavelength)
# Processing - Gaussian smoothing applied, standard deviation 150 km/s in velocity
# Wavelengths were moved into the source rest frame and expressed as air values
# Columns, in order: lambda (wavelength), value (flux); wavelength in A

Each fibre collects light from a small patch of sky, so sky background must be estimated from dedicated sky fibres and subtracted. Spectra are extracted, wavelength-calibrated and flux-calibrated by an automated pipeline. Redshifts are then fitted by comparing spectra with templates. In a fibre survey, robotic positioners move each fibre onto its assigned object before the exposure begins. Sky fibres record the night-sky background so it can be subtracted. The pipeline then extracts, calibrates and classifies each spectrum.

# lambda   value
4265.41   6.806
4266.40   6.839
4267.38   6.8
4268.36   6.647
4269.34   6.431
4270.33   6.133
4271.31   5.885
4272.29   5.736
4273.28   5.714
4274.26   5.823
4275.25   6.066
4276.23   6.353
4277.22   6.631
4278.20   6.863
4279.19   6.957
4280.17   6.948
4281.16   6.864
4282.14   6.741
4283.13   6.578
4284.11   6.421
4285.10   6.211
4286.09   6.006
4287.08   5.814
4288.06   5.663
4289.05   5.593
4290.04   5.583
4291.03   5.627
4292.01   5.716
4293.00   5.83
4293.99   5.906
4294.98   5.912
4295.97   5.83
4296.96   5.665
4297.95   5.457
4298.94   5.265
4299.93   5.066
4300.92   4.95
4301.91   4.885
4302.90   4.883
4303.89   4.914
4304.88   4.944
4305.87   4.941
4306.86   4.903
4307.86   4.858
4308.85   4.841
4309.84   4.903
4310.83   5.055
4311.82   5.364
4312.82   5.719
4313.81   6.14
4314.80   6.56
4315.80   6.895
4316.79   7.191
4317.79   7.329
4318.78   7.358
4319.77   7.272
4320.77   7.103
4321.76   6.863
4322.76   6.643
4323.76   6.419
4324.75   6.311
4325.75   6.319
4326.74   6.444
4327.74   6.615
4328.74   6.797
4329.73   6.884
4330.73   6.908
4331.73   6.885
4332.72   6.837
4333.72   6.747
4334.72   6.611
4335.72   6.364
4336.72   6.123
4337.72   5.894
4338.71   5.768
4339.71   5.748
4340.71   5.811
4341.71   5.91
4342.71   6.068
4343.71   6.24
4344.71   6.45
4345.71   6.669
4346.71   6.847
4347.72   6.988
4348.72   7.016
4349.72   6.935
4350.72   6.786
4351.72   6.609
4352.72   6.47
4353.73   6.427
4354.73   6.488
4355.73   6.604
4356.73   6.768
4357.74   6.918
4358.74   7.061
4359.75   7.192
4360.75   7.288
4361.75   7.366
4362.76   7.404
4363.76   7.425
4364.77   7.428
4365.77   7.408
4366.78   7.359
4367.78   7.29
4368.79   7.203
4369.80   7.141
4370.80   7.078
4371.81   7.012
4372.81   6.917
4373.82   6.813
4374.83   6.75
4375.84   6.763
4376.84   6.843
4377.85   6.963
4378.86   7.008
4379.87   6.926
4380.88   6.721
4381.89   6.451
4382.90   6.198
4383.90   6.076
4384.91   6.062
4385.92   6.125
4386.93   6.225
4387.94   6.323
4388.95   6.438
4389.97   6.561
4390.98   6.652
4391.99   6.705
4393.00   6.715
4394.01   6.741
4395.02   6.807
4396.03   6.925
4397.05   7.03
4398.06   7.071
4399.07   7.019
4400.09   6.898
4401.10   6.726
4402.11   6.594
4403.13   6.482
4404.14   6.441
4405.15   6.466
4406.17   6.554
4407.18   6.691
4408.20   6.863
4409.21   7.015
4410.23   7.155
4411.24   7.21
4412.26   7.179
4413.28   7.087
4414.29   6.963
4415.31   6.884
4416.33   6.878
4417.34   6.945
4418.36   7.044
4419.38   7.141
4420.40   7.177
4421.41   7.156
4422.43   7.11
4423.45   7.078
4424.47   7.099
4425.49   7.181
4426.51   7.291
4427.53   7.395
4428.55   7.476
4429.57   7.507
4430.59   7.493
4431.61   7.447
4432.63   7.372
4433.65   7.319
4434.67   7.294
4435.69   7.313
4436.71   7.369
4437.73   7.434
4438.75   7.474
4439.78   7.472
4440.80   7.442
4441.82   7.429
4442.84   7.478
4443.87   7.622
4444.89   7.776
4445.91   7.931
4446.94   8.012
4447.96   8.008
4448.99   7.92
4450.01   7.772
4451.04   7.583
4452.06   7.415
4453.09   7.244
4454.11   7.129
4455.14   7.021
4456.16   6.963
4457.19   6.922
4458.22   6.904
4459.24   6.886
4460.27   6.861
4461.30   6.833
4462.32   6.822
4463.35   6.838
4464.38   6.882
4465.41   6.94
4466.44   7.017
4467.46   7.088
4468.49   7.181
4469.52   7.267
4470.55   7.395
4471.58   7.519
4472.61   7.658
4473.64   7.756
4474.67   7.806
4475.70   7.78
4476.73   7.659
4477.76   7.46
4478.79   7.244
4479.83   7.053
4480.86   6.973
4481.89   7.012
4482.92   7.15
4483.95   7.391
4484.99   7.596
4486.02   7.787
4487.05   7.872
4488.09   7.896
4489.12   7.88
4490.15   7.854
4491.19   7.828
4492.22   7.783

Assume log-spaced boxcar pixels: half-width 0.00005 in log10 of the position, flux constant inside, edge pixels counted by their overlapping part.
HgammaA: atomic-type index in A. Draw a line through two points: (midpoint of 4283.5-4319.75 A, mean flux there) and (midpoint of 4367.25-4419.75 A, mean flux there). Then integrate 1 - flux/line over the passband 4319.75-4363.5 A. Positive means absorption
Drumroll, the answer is -3.27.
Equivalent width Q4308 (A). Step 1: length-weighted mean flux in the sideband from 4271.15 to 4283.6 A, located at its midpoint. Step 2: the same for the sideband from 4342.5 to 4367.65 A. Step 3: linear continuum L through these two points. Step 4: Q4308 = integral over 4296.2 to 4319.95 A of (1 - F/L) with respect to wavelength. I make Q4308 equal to 3.6 A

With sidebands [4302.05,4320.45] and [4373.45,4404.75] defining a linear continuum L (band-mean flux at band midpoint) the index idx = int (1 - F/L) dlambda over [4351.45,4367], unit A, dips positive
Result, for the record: -1.72 A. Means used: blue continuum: 5.78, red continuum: 6.65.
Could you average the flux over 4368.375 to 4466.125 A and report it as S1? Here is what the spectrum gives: 7.03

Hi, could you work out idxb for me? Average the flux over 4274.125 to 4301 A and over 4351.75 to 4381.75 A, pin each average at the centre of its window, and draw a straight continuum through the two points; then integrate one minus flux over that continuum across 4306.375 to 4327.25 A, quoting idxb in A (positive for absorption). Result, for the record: 0.6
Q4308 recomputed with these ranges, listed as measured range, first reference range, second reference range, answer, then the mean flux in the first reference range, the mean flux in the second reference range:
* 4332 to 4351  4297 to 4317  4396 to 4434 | -1.6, 5.37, 7.04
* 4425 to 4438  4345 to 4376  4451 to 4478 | -0.4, 6.98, 7.21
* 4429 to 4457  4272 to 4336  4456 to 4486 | -1.8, 6.09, 7.21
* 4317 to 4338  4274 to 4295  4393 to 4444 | -0.8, 6.2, 7.1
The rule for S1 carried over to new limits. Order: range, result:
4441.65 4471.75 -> 7.28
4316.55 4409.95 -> 6.73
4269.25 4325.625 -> 5.97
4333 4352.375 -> 6.4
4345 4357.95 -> 6.72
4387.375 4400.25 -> 6.75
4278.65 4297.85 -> 6.09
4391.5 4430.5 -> 6.97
